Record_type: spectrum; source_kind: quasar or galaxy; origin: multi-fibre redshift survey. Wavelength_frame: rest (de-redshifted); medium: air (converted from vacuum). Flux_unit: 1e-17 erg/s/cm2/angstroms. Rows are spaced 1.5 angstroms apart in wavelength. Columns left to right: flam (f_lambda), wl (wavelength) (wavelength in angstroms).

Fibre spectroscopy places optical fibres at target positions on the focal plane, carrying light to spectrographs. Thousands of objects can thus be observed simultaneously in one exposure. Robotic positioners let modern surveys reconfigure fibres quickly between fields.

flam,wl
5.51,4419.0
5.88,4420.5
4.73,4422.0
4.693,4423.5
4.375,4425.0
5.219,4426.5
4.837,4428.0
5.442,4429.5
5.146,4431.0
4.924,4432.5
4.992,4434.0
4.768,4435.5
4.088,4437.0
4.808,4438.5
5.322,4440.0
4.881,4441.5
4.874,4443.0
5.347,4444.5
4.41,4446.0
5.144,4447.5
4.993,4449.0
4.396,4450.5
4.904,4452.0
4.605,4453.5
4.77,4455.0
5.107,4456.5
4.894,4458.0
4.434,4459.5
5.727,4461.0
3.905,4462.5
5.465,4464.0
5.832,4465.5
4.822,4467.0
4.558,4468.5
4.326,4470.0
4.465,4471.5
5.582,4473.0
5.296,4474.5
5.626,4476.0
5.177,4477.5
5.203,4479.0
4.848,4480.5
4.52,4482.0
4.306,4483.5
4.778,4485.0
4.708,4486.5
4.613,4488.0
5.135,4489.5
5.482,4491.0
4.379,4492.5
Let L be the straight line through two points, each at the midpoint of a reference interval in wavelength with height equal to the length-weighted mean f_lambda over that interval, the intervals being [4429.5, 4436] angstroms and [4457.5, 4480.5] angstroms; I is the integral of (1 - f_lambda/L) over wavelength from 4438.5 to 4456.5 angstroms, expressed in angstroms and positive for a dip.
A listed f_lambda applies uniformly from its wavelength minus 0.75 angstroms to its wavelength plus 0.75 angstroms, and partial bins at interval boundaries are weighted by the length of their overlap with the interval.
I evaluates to 0.49 angstroms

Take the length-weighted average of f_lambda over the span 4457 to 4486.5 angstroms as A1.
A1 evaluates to 4.93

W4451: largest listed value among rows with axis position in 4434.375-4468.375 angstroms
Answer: 5.832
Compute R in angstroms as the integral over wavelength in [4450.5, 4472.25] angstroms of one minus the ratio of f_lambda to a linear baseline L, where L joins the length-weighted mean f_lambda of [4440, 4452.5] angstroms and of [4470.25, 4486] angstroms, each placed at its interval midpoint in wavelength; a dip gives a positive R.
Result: 0.4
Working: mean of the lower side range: 4.9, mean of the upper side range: 4.96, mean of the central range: 4.83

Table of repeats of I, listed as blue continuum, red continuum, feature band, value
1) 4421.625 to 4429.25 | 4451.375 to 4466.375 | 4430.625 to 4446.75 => 0.0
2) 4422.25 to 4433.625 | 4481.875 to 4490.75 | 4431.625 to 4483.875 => -0.7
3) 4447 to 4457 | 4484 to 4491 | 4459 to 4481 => -0.8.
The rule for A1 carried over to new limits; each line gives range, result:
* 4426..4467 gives 4.93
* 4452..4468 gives 4.95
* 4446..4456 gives 4.78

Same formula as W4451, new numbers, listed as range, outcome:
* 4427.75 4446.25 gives 5.442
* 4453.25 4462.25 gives 5.727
